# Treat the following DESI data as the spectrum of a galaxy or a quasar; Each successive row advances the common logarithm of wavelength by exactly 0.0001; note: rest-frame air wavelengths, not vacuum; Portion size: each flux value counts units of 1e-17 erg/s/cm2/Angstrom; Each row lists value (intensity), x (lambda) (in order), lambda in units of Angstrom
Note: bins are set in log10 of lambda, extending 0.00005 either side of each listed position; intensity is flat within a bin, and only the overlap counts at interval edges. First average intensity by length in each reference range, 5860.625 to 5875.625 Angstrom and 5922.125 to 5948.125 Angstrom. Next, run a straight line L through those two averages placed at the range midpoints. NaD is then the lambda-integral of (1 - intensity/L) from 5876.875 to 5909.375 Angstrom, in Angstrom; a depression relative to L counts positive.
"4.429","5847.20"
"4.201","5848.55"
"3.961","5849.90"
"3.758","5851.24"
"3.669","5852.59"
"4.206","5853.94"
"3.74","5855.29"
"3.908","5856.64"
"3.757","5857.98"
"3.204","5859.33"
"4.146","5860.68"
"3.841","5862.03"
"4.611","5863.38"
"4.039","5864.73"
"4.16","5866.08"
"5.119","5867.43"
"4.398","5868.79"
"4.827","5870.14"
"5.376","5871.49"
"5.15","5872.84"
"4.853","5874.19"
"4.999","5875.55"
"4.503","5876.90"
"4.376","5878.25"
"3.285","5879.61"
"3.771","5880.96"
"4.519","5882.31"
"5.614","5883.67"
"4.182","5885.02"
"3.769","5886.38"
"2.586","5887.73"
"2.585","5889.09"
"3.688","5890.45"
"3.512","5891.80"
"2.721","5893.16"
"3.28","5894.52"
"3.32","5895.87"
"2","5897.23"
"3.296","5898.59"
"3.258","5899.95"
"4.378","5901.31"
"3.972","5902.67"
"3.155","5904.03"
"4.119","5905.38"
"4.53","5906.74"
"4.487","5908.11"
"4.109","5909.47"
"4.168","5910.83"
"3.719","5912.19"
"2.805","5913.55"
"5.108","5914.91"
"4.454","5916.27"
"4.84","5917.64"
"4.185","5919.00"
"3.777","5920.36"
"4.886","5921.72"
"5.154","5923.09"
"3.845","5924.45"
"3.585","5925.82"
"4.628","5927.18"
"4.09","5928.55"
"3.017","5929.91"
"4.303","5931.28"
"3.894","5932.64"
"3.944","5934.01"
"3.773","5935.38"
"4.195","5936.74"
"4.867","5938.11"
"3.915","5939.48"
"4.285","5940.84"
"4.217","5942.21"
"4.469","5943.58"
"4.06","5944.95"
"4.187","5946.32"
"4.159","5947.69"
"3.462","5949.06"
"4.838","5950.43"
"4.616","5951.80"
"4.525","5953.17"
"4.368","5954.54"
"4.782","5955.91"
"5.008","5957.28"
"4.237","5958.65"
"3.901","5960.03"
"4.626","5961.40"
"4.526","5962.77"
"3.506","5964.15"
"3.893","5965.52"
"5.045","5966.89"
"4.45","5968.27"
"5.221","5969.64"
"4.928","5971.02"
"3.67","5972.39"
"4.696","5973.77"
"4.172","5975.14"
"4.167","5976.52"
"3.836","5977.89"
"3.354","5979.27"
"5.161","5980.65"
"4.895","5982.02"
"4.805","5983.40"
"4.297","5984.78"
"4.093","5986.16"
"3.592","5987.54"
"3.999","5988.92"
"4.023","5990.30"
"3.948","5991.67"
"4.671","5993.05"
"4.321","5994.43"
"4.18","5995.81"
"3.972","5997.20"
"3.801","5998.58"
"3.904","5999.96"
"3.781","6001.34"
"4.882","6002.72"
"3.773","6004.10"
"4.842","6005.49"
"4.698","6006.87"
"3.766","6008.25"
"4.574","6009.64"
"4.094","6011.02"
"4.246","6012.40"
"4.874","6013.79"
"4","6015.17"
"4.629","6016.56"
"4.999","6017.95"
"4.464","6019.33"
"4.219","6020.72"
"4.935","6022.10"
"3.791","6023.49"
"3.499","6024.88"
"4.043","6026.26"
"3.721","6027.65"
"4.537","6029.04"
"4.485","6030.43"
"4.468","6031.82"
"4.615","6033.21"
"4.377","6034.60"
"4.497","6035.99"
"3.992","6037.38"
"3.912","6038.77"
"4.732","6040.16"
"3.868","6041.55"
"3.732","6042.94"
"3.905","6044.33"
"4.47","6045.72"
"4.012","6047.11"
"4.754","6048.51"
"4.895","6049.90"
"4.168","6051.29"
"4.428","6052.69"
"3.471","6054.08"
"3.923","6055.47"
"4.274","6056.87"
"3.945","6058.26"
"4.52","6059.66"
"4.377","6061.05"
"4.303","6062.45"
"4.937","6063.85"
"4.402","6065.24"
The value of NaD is 5.5 Angstrom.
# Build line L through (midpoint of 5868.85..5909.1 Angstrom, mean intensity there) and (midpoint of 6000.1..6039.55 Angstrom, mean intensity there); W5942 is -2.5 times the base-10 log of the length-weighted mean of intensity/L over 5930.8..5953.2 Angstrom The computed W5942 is -0.03 mag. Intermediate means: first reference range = 3.94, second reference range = 4.31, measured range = 4.21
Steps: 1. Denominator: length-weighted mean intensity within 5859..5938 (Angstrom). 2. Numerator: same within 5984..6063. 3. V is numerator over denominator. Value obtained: 1.0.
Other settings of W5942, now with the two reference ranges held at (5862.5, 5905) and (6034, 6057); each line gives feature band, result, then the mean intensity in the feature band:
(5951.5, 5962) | -0.11 mag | 4.5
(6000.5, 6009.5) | -0.04 mag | 4.3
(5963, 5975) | -0.08 mag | 4.42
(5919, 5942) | -0.03 mag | 4.14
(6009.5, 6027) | -0.04 mag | 4.33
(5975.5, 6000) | -0.01 mag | 4.17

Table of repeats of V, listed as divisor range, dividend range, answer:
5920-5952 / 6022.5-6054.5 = 1.01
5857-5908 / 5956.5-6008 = 1.08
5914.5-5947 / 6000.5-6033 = 1.02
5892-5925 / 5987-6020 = 1.09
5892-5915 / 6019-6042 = 1.17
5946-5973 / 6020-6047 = 0.95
